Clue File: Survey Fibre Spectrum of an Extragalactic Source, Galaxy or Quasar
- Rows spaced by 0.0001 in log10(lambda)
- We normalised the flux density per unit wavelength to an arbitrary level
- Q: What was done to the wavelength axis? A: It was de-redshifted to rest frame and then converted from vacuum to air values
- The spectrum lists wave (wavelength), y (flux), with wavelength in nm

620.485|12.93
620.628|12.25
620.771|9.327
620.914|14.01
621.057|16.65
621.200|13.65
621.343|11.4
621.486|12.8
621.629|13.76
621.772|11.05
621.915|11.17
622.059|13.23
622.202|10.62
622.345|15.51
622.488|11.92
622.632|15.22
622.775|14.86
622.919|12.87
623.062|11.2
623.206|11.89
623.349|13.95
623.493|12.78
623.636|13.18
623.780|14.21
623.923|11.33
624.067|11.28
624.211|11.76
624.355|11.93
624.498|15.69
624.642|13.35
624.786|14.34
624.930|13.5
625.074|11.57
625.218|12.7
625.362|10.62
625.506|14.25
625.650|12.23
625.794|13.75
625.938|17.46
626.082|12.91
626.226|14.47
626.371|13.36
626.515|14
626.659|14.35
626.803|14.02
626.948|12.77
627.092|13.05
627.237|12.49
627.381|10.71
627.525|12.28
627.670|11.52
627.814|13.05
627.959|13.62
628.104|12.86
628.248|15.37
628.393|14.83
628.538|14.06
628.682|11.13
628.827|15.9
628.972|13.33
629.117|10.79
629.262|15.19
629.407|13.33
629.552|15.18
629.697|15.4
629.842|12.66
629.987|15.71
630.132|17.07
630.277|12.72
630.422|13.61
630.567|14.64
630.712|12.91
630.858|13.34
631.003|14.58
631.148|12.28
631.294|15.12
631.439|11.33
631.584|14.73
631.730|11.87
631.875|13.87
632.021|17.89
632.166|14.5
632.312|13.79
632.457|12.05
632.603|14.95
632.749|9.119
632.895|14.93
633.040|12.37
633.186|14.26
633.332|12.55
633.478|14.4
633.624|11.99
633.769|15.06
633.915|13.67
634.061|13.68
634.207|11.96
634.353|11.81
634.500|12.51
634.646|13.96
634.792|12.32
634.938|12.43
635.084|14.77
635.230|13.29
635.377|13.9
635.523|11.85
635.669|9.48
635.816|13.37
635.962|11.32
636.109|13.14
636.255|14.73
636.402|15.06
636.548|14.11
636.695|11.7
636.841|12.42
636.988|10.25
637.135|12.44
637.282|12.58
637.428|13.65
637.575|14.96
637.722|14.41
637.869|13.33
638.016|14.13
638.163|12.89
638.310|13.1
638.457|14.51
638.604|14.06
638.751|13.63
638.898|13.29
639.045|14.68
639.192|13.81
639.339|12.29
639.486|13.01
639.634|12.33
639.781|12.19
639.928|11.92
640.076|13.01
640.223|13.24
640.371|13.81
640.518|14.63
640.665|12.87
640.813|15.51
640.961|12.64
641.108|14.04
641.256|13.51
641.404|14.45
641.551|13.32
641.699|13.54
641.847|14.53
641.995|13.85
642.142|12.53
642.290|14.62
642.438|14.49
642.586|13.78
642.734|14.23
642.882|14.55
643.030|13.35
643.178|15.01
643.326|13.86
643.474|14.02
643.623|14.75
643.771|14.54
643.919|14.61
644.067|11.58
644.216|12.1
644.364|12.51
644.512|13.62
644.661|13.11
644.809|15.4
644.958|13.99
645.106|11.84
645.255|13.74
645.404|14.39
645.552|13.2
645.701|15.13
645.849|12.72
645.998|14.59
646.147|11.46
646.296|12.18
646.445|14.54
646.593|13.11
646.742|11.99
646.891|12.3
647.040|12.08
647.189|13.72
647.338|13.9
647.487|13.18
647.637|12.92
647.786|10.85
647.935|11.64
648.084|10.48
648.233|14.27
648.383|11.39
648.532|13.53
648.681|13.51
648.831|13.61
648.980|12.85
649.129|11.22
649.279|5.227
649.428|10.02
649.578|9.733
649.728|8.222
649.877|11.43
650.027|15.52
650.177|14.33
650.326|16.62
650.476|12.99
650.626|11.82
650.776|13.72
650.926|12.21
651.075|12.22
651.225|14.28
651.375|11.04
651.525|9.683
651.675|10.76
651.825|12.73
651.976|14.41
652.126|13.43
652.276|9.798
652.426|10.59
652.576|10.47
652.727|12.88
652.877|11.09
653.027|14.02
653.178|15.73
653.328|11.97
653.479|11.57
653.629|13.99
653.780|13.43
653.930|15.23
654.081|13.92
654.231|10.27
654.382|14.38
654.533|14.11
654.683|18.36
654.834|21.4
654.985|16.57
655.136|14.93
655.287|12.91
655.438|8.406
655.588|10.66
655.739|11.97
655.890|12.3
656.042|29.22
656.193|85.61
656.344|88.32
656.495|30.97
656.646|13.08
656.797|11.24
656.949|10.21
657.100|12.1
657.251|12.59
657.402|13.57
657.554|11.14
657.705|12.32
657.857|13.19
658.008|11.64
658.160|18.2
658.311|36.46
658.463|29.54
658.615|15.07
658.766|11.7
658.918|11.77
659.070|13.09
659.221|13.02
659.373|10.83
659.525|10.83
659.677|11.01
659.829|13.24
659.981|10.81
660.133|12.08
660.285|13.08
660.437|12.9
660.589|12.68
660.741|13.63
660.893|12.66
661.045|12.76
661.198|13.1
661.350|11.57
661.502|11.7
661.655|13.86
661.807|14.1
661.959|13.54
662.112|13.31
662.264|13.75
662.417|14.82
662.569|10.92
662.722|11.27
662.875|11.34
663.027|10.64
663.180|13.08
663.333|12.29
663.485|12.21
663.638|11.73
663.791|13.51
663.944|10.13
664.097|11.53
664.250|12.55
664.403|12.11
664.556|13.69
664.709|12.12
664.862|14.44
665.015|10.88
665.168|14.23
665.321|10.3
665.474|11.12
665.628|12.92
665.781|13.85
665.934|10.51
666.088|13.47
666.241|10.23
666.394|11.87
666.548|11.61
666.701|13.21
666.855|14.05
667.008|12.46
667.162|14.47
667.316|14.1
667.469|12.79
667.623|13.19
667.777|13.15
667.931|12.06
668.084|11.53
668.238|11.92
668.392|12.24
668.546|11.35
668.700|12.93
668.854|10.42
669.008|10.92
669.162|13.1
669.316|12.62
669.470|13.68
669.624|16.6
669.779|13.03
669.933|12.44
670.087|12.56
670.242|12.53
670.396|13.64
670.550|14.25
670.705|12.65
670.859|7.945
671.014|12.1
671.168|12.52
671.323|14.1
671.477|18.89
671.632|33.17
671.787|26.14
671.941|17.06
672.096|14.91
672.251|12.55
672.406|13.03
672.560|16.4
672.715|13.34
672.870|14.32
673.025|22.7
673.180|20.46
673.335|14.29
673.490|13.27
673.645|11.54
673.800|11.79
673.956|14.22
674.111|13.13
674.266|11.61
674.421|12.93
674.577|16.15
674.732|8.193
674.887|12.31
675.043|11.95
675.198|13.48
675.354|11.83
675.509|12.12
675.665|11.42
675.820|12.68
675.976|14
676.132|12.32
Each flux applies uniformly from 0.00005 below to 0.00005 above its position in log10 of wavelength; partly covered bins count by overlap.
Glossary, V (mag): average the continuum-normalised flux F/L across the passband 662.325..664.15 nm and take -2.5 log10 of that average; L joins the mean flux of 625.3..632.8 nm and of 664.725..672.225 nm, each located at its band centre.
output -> 0.13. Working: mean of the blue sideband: 13.6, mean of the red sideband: 13.5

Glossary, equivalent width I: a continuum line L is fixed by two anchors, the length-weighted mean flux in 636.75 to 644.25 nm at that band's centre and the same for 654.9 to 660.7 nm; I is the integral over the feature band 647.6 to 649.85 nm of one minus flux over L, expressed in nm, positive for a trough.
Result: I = 0.65 nm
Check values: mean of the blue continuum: 13.6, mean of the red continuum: 18.4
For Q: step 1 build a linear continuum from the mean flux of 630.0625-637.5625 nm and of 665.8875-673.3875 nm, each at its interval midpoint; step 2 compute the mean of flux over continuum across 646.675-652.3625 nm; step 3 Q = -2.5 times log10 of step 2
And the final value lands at 0.12 mag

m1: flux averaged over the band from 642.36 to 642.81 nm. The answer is 14.2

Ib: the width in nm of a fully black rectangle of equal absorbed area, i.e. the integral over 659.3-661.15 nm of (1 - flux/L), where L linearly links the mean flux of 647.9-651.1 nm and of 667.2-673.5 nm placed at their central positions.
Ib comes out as 0.15 nm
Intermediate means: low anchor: 12.1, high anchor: 14.4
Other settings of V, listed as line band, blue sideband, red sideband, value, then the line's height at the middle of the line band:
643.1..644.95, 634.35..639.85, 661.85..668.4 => -0.07 mag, 13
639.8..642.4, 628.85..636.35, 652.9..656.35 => 0.16 mag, 15.7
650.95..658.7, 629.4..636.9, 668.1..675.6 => -0.25 mag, 13.8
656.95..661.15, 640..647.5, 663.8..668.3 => -0.10 mag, 12.8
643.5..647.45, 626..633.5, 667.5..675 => 0.03 mag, 13.8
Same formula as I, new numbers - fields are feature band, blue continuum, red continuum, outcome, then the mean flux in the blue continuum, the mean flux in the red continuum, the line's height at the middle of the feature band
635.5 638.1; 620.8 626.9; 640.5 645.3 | 0.12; 13.2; 13.8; 13.6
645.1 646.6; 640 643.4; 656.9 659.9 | 0.07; 13.9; 14.6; 14.1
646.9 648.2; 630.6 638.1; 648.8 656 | 0.05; 13.2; 12.8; 12.9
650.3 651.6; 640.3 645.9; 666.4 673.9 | 0.12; 13.8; 14.1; 13.9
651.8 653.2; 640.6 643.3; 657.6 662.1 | 0.17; 13.9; 14.1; 14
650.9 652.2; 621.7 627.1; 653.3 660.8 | 0.34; 13.1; 17.5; 16.7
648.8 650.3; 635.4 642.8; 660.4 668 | 0.20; 13.3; 12.6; 13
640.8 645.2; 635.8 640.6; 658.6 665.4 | -0.23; 13.3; 12.4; 13.1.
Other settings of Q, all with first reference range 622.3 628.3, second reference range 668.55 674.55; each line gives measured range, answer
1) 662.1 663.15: 0.165 mag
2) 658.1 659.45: -0.244 mag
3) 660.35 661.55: 0.128 mag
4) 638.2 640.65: 0.021 mag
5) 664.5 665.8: 0.146 mag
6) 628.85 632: -0.045 mag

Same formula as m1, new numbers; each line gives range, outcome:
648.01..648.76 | 12.6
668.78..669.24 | 11.5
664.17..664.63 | 12.8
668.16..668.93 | 11.8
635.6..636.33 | 12.4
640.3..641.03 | 13.9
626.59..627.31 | 13.3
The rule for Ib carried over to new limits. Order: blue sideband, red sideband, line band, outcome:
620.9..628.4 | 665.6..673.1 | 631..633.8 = -0.06 nm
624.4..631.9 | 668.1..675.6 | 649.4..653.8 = 0.46 nm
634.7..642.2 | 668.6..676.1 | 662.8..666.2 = 0.42 nm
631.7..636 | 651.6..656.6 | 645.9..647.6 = 0.37 nm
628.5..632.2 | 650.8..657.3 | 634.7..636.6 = 0.21 nm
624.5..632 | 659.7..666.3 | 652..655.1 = -0.23 nm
